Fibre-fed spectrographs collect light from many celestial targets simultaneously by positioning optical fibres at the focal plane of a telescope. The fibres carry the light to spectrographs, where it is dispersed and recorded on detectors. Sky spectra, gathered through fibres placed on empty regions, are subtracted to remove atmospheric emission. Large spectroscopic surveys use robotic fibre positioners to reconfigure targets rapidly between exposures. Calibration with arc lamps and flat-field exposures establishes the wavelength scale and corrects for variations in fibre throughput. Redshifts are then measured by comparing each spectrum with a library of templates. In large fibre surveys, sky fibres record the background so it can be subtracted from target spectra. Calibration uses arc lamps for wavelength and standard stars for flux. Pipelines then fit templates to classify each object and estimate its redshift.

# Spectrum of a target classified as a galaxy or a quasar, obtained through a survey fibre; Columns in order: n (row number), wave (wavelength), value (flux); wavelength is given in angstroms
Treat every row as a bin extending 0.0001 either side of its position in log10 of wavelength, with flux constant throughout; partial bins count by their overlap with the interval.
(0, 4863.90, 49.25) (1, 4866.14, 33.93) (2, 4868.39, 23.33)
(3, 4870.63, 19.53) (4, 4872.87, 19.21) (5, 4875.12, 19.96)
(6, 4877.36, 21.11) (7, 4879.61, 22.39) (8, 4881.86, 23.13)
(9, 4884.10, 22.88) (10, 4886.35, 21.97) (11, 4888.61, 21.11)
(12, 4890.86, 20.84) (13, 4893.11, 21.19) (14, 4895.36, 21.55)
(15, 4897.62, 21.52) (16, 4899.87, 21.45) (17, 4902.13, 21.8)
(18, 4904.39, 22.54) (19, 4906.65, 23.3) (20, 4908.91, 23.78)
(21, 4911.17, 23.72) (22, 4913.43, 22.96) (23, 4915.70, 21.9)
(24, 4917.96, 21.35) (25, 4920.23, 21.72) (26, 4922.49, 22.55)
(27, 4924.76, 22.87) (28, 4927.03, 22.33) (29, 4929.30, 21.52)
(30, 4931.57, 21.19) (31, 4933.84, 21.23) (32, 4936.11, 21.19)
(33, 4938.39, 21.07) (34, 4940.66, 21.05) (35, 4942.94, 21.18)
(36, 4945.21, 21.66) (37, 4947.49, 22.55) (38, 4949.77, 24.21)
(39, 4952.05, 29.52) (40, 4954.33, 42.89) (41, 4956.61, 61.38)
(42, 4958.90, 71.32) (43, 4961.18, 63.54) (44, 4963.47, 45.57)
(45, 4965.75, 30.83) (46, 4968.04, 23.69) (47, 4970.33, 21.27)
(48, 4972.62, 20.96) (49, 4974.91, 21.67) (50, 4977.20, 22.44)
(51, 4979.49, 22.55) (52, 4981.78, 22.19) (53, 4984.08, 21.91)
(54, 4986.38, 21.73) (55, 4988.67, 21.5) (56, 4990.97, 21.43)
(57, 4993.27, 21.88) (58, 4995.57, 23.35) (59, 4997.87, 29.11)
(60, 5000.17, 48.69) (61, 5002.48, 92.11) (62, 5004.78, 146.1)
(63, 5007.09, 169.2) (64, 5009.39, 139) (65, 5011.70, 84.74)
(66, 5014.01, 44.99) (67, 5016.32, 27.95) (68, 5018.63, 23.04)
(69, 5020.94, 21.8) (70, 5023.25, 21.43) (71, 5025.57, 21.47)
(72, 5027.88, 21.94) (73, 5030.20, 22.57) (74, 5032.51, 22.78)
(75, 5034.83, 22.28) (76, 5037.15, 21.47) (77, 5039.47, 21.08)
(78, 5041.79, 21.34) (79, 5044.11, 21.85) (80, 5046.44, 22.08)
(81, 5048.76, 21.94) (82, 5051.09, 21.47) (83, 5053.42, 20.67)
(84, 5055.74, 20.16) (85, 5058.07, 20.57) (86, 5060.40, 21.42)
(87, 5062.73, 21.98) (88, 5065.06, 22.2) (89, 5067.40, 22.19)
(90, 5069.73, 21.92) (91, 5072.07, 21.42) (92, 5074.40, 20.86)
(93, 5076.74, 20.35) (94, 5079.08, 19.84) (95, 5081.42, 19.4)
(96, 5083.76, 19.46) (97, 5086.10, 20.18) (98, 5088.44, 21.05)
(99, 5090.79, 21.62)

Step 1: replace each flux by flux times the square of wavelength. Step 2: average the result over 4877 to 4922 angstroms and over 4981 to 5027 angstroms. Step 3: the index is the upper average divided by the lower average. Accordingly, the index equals 2.42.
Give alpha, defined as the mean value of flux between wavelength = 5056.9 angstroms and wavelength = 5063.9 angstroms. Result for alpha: 21.3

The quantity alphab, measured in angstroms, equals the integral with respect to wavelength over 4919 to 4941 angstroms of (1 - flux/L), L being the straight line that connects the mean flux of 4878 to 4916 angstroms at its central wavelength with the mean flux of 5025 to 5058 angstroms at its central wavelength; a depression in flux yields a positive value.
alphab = 0.39 angstroms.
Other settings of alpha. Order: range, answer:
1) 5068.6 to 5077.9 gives 21.1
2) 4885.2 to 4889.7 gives 21.5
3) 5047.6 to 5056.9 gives 21.1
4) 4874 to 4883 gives 21.7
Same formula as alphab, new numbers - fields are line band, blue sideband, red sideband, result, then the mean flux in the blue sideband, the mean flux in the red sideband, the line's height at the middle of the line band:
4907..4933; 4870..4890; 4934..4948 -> -1.2 angstroms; 21.3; 21.4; 21.4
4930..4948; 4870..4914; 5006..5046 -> 4.7 angstroms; 21.8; 42.2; 29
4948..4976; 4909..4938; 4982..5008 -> 0.5 angstroms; 22.1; 53.9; 39.2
